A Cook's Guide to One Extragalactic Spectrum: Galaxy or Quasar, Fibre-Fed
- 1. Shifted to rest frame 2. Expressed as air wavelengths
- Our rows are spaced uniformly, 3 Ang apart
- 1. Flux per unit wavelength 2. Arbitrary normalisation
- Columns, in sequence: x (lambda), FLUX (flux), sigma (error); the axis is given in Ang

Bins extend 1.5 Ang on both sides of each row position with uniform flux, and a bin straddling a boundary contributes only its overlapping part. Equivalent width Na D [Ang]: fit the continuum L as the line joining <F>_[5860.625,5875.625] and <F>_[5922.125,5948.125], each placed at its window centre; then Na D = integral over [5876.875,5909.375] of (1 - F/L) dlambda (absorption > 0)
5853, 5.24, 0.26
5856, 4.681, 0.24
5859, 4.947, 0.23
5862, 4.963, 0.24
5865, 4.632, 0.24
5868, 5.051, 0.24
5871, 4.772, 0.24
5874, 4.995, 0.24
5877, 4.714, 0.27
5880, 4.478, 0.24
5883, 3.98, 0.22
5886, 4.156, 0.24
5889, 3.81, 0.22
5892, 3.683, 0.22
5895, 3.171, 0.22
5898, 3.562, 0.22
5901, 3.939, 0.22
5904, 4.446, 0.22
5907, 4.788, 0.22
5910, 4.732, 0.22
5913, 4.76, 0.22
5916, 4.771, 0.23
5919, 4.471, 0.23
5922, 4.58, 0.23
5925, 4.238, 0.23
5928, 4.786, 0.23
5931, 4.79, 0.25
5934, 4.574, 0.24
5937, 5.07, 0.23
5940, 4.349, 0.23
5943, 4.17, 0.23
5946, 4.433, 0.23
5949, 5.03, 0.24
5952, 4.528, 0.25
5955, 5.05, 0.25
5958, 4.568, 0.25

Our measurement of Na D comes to 4.8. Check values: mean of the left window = 4.88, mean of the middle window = 4.06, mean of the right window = 4.56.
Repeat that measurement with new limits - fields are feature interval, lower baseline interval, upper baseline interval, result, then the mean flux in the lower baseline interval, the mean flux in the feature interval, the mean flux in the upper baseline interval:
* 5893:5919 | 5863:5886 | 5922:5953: 1.94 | 4.63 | 4.27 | 4.6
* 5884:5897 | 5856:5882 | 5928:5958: 2.86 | 4.79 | 3.71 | 4.67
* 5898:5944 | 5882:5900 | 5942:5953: -4.13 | 3.73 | 4.54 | 4.56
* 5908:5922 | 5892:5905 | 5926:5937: -1.45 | 3.74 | 4.68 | 4.74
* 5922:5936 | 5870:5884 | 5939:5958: -0.04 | 4.6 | 4.61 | 4.6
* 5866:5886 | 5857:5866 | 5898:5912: 0.31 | 4.85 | 4.63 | 4.39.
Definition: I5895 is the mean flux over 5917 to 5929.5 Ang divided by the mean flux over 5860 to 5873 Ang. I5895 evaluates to 0.93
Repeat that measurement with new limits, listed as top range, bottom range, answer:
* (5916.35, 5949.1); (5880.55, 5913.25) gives 1.12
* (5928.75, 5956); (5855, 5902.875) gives 1.07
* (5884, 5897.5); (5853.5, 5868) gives 0.76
